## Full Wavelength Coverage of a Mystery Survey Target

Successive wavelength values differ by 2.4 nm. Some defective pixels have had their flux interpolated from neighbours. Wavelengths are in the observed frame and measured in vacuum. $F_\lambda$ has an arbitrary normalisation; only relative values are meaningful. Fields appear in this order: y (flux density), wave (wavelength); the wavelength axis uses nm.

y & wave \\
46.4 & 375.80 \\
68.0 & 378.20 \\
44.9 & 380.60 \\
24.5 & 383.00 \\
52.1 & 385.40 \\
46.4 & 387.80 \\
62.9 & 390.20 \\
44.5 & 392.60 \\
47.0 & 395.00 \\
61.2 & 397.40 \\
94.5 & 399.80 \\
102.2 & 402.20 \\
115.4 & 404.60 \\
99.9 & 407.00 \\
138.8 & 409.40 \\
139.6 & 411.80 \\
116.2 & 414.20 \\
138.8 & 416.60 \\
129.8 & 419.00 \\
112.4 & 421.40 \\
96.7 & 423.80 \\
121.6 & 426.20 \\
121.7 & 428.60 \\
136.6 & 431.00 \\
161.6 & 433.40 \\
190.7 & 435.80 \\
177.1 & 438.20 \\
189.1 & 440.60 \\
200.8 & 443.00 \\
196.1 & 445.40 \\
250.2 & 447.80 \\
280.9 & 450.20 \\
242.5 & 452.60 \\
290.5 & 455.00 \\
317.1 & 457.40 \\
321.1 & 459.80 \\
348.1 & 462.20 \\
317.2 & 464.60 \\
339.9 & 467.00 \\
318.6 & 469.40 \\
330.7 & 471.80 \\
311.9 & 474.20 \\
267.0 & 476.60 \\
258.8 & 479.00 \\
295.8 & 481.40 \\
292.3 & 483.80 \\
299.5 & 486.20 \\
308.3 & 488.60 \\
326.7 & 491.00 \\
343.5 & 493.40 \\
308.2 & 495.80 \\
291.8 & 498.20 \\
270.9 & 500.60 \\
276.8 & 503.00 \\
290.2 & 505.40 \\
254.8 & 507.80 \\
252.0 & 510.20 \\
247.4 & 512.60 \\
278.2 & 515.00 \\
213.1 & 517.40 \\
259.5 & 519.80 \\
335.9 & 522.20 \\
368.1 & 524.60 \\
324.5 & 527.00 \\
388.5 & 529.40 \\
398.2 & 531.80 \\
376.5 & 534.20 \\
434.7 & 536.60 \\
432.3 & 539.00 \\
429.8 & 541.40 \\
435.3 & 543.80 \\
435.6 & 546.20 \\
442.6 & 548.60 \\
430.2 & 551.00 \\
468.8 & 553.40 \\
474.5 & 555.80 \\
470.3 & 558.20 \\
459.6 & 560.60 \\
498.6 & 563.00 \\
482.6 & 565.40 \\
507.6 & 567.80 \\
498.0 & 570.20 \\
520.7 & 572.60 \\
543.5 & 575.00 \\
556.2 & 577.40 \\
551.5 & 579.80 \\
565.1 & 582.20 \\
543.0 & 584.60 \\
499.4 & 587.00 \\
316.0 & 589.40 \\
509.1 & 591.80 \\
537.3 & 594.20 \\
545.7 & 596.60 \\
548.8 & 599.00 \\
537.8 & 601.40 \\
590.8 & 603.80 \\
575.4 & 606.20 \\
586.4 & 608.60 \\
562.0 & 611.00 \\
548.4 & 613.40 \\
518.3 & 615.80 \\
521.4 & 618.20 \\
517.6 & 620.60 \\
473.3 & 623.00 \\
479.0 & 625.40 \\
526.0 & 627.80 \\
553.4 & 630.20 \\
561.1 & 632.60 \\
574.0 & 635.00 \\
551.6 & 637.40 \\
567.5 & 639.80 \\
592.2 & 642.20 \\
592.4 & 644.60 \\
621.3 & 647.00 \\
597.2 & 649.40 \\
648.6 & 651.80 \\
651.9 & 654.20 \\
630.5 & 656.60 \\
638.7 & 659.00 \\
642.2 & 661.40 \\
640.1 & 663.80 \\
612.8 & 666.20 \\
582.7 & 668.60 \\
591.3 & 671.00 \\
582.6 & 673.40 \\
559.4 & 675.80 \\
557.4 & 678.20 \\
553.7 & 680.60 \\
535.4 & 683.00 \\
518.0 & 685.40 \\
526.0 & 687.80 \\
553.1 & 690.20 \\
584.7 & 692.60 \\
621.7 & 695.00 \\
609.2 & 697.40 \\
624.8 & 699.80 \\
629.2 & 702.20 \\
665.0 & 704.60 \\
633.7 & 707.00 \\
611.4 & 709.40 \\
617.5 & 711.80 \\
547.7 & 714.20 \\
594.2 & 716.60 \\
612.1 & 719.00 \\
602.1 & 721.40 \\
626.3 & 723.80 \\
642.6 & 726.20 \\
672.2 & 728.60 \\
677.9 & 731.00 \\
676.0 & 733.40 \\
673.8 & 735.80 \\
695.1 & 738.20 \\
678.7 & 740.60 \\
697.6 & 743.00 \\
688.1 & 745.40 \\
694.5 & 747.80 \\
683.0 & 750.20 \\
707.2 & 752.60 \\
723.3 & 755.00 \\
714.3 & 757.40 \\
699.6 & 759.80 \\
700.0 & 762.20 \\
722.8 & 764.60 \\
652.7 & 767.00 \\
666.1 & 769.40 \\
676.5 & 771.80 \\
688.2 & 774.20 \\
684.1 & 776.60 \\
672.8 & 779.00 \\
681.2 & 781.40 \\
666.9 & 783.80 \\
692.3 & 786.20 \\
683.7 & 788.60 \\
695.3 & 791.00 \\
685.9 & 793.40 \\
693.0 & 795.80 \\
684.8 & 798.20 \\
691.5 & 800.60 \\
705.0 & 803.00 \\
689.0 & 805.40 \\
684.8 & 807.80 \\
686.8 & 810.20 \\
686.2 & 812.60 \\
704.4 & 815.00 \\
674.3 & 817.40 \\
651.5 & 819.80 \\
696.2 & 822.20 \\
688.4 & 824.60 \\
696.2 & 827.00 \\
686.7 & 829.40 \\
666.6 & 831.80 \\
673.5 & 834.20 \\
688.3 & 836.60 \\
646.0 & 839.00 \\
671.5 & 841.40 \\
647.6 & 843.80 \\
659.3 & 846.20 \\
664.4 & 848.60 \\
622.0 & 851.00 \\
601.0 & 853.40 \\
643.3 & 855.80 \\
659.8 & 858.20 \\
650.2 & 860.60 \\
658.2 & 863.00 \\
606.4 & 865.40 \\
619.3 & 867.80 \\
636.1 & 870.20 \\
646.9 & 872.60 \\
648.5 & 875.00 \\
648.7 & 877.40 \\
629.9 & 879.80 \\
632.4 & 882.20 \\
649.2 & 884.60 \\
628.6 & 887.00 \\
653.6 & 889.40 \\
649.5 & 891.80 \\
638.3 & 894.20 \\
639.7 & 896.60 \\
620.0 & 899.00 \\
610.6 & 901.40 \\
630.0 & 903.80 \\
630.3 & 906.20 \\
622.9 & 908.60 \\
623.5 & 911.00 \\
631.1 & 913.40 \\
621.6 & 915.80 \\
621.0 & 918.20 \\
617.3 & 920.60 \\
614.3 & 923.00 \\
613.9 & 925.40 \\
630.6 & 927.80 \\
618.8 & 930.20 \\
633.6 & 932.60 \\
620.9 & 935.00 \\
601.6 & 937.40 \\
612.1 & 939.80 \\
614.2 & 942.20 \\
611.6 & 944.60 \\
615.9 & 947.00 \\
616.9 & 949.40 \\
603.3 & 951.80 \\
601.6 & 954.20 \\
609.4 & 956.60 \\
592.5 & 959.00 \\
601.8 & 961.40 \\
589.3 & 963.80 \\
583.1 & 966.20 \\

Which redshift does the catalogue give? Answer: 0.000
